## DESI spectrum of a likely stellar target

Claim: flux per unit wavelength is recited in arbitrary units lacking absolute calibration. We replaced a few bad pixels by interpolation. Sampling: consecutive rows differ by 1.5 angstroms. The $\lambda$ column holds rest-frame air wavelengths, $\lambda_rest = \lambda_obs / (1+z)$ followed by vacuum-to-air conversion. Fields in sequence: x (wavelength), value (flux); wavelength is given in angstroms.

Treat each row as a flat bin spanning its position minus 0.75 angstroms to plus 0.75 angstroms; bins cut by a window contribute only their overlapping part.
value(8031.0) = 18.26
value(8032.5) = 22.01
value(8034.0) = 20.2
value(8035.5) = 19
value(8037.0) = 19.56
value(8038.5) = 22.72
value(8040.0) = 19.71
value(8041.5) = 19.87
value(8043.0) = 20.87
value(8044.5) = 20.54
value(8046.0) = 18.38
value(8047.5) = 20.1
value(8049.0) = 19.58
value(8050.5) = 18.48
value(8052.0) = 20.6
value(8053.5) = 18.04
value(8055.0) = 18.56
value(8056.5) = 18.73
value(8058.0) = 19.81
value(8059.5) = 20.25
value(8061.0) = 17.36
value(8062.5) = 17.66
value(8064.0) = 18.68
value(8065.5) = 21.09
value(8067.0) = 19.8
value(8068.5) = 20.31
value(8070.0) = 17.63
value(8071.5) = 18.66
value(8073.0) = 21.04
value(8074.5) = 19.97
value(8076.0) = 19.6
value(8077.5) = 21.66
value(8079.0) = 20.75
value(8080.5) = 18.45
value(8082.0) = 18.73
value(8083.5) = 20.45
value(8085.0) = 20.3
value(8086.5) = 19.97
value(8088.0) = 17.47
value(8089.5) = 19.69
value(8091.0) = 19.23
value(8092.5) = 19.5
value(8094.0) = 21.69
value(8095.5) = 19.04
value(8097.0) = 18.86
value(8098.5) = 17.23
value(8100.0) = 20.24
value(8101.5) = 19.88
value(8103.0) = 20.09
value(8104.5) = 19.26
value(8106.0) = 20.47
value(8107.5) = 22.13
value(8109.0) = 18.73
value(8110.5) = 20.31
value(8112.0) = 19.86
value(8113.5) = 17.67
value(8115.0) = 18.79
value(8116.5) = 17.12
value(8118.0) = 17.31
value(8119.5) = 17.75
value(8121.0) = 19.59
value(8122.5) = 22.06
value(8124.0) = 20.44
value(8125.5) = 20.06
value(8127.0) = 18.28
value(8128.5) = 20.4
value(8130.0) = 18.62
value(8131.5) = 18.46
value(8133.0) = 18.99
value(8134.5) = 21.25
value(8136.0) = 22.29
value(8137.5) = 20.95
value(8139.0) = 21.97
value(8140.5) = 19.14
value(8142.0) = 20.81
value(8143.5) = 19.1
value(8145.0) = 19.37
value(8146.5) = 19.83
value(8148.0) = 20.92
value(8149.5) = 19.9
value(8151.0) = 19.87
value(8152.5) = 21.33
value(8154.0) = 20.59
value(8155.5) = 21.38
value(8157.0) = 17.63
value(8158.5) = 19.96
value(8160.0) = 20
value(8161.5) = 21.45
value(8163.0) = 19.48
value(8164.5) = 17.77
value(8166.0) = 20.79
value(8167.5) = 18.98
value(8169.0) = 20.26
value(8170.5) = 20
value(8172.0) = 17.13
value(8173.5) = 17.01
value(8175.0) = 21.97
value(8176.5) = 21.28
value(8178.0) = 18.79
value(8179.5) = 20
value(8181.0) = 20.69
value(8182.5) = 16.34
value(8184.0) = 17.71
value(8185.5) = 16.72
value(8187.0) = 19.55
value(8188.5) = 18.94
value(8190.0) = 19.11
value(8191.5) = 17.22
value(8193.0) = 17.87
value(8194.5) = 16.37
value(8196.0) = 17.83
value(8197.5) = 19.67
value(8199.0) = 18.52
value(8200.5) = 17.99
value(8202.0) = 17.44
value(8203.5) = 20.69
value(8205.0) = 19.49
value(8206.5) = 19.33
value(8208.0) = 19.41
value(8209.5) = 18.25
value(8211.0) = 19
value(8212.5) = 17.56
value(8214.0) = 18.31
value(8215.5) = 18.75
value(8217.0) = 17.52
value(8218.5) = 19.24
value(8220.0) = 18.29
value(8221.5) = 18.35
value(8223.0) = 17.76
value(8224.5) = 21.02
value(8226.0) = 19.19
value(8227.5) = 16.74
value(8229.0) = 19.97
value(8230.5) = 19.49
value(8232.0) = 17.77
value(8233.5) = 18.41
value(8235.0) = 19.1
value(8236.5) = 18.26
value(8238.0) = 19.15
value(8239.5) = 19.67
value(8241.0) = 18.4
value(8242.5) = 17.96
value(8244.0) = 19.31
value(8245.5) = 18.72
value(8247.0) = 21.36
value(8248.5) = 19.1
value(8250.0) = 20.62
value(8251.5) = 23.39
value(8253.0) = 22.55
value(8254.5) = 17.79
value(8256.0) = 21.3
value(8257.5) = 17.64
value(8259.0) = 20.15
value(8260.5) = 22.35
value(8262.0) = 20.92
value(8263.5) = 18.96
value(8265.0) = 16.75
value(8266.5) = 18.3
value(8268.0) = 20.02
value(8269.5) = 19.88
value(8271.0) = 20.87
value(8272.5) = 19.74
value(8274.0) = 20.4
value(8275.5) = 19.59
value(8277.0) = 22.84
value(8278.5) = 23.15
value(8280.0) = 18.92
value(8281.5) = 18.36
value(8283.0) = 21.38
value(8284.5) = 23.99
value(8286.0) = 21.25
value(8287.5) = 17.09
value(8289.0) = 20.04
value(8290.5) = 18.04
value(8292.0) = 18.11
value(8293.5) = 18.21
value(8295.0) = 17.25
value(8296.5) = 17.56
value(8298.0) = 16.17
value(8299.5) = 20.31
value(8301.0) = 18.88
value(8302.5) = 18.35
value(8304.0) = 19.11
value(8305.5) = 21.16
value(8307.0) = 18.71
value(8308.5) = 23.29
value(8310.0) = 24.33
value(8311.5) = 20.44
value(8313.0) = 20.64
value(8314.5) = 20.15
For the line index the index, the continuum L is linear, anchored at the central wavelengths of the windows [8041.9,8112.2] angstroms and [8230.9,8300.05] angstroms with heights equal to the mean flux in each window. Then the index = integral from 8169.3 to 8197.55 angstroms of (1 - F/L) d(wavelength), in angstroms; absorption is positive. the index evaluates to 1.4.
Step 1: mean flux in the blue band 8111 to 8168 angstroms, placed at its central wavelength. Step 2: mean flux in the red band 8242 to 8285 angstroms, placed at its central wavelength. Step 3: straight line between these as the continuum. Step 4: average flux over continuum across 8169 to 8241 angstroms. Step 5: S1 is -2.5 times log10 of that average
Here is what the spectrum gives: 0.07 mag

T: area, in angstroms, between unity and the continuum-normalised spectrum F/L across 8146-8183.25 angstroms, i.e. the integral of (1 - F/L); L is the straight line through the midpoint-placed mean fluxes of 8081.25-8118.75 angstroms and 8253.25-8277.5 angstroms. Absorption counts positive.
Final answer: -0.3 angstroms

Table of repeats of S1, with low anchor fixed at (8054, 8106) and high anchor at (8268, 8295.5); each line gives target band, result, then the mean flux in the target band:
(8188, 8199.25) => 0.09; 18.2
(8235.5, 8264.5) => 0.00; 19.8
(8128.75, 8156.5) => -0.03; 20.2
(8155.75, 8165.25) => 0.01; 19.5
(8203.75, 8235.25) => 0.06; 18.7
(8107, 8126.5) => 0.01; 19.3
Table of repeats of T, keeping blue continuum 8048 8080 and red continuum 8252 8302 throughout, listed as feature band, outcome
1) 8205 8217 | 0.6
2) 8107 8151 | -0.5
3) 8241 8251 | 0.1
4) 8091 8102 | 0.0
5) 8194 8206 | 0.6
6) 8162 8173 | 0.2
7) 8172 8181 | 0.0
